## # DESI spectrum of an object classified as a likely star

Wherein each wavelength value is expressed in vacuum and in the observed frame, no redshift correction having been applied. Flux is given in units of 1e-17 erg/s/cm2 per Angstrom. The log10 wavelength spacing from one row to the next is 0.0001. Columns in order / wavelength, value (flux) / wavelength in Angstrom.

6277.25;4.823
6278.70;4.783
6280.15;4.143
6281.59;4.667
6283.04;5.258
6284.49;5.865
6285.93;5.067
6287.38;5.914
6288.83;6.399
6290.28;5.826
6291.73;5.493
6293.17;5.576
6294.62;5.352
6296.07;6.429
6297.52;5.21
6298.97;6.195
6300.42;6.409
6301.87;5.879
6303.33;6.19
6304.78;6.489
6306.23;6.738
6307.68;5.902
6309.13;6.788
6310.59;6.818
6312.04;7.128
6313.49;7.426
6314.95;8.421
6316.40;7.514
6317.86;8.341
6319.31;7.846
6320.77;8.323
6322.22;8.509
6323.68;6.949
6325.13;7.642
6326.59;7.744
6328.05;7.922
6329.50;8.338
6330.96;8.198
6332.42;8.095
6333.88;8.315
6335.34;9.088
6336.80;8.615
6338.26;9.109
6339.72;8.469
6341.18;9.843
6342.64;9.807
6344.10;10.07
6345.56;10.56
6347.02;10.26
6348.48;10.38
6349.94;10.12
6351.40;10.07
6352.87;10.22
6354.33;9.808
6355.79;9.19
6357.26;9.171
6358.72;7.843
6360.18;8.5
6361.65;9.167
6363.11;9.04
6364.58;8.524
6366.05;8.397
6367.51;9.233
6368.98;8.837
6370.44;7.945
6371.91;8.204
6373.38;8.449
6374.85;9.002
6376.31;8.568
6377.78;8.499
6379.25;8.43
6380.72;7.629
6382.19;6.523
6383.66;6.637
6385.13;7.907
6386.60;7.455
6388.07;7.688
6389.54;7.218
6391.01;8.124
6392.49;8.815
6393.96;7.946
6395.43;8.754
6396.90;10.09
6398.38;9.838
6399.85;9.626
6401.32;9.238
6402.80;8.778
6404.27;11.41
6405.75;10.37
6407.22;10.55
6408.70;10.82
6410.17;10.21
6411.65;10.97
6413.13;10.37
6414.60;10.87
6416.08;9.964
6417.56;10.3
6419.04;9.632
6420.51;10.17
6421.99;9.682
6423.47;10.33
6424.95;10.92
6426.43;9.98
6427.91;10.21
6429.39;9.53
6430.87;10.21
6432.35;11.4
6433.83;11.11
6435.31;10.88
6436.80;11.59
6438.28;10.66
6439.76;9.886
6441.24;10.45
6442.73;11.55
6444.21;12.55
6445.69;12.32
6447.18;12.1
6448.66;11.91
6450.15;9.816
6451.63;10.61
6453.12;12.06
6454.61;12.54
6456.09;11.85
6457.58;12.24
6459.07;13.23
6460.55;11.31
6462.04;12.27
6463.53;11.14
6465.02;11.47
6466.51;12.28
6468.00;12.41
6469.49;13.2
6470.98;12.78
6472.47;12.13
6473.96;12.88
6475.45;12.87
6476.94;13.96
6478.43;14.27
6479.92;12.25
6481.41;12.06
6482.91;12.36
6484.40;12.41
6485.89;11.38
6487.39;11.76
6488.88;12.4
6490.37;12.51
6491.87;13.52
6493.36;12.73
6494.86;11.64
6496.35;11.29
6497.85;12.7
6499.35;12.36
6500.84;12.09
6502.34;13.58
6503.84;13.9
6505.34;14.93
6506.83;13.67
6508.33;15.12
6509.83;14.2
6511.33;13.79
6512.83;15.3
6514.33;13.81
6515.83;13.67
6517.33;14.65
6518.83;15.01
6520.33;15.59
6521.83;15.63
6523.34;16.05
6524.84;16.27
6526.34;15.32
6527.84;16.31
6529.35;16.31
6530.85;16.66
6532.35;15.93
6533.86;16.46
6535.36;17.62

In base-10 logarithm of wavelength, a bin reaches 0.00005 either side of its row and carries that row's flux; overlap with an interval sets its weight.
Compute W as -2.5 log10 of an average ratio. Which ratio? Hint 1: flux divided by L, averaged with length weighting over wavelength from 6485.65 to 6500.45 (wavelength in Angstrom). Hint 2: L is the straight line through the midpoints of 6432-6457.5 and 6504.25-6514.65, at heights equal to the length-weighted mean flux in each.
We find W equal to 0.12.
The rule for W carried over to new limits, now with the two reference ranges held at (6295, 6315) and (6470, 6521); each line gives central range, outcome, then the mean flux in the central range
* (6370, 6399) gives 0.14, 8.18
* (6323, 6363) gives -0.15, 9.02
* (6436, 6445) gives 0.02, 11.1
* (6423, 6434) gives 0.04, 10.4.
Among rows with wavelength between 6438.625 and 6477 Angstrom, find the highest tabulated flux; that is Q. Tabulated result 13.96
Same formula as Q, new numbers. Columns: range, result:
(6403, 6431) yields 11.41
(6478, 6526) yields 16.27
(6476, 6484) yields 14.27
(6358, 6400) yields 10.09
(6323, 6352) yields 10.56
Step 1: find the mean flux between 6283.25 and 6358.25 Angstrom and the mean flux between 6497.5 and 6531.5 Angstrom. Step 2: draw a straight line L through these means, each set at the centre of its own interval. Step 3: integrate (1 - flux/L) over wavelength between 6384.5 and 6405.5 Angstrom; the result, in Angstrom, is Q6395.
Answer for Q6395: 3.23 Angstrom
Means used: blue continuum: 7.75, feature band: 8.82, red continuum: 14.7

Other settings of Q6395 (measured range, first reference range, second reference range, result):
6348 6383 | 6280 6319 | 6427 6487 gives -1.12 Angstrom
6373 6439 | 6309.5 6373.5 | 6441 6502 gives 6.05 Angstrom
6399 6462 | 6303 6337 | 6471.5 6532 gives 2.94 Angstrom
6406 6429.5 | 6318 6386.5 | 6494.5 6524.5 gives 1.27 Angstrom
